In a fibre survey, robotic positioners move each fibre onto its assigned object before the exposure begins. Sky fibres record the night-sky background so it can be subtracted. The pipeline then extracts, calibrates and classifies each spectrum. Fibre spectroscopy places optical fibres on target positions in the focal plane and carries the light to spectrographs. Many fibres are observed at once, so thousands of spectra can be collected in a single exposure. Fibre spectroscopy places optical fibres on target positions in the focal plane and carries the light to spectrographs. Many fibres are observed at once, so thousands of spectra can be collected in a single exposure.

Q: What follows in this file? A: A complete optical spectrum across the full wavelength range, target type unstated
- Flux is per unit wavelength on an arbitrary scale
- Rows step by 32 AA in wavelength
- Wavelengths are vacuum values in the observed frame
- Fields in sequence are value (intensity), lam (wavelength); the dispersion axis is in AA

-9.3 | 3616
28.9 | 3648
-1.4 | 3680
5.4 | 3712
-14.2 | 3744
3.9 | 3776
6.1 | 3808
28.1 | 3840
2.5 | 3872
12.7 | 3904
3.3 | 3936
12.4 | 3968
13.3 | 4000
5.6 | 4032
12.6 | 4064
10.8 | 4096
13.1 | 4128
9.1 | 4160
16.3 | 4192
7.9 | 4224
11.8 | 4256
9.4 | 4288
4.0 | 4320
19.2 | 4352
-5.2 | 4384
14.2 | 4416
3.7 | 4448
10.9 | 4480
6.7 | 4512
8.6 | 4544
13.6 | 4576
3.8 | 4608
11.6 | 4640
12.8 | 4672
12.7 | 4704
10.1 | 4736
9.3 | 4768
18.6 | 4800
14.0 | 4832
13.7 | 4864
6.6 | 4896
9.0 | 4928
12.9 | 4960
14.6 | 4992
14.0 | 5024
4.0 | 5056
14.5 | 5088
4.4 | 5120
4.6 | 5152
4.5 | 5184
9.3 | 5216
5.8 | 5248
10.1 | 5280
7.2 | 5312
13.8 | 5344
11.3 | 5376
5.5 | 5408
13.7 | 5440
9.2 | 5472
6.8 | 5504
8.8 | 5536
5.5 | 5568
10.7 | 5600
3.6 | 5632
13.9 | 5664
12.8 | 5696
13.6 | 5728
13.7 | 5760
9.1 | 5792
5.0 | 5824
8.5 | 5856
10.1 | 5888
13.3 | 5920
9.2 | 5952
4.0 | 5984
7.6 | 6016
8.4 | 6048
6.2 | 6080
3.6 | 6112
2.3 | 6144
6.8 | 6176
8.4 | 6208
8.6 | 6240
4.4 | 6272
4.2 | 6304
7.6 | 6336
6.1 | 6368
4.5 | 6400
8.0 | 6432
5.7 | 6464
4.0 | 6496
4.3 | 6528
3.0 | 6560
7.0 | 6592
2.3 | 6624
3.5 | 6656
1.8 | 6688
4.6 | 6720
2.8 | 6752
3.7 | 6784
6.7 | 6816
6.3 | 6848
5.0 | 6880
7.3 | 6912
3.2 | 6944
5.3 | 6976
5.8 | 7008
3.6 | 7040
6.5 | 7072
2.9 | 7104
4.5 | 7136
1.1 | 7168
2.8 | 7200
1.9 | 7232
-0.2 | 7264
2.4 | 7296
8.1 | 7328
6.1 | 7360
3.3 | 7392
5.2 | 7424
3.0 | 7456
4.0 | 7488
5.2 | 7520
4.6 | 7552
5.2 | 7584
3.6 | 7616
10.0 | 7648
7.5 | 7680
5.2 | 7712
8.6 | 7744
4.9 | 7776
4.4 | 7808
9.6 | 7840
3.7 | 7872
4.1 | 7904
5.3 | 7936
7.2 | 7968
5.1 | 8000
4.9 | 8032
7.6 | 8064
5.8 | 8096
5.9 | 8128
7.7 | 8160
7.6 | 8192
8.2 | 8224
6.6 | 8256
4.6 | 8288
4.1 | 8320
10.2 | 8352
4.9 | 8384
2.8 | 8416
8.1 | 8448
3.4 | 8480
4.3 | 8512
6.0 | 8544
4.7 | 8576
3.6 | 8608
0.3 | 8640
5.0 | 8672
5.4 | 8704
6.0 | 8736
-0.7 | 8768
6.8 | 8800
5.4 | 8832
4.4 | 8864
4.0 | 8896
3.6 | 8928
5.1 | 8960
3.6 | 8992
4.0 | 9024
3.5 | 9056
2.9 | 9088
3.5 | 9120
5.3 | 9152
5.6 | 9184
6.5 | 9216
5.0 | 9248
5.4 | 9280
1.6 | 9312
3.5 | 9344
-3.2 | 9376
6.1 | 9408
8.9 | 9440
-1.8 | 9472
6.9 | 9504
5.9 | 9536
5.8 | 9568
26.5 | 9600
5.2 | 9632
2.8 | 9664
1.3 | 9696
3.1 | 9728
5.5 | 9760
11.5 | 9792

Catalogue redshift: 1.577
